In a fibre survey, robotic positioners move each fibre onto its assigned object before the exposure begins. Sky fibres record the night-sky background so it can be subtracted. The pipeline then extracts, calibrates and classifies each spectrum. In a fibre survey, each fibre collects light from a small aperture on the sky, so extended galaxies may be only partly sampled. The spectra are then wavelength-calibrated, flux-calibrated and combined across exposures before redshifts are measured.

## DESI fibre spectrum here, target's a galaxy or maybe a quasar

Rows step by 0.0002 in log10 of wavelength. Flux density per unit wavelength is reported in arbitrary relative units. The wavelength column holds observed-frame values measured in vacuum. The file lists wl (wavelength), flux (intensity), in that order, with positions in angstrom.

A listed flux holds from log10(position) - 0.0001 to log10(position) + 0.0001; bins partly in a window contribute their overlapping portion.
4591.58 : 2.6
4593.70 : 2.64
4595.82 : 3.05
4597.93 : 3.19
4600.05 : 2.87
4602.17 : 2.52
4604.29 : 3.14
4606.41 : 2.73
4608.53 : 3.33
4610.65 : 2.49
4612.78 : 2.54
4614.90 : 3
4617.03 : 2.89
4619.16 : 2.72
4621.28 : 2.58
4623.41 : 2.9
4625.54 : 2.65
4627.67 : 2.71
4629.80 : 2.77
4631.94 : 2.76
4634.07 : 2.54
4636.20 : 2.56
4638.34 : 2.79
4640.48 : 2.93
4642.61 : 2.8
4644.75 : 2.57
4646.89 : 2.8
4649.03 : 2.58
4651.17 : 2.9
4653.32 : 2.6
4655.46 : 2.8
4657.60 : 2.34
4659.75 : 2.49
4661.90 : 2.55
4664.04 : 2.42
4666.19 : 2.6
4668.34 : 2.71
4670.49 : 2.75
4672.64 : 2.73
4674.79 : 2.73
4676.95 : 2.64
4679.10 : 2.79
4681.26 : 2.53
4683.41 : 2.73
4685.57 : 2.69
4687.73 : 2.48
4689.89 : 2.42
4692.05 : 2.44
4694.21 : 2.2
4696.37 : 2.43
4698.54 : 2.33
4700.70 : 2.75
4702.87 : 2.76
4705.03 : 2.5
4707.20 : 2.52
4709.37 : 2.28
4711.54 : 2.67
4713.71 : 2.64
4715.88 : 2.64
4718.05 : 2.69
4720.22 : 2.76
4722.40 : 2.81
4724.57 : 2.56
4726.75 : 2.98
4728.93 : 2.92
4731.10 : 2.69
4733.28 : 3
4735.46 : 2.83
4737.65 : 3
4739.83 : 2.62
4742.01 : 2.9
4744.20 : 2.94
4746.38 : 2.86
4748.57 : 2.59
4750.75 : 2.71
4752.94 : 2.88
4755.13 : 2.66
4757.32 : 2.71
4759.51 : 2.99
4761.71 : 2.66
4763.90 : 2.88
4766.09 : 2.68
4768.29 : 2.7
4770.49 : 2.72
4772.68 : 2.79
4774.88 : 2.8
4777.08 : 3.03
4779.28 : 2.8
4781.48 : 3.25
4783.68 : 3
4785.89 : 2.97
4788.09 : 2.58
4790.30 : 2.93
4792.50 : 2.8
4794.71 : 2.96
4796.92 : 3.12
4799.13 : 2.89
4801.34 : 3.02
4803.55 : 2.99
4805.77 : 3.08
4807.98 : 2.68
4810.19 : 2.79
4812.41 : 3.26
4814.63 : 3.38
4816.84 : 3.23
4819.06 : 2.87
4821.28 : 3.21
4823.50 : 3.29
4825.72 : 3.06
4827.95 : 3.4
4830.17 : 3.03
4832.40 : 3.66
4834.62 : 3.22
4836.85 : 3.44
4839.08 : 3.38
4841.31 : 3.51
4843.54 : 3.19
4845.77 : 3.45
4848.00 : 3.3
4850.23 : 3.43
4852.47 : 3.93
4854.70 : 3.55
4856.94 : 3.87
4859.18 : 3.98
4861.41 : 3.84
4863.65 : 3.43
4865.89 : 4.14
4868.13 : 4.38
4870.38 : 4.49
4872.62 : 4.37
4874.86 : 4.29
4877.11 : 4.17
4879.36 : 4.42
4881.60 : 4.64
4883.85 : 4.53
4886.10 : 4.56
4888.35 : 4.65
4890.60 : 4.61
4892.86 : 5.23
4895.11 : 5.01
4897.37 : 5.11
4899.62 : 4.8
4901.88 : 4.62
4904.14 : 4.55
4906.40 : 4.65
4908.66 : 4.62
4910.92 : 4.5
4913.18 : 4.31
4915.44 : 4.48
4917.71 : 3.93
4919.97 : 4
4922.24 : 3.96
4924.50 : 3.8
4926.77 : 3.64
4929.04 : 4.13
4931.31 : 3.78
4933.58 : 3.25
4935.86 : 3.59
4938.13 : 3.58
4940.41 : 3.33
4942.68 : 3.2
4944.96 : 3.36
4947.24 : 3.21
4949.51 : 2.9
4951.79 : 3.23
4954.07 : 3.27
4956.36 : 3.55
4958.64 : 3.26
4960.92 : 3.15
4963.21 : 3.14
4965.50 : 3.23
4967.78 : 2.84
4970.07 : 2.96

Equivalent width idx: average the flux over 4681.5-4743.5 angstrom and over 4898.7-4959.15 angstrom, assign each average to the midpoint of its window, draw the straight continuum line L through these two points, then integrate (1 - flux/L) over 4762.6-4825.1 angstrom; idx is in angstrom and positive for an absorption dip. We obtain 2.89 angstrom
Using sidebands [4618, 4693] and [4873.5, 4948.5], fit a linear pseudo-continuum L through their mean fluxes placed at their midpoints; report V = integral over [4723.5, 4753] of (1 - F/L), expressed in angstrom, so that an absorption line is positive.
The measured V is 3.1 angstrom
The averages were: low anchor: 2.66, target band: 2.82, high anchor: 4.19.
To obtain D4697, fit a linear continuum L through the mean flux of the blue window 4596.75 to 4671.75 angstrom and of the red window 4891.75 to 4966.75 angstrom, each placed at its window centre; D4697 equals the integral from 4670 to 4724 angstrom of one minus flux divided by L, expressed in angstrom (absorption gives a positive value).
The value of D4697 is 6.9 angstrom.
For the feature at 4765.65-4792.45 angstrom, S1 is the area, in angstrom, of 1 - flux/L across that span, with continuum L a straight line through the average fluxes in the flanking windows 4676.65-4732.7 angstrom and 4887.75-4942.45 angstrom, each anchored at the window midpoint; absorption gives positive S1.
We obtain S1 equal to 2.77 angstrom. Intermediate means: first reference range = 2.61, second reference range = 4.23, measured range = 2.86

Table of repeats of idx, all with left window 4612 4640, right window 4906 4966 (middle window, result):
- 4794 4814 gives 1.70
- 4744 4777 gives 3.77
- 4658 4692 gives 3.19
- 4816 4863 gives -0.70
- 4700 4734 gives 3.50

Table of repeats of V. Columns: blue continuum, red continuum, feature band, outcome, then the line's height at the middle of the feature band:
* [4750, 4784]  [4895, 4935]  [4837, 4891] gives -3.0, 3.77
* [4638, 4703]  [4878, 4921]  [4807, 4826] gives 3.9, 3.87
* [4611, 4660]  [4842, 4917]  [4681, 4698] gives 3.2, 3.05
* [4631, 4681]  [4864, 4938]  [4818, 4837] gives 3.0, 3.83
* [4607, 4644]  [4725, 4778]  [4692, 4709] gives 1.9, 2.79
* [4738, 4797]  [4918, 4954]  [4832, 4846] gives -1.2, 3.13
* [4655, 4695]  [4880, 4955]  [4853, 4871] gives -0.9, 3.75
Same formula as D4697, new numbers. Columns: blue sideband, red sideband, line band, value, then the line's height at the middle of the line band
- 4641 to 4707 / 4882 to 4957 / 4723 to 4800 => 6.9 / 3.12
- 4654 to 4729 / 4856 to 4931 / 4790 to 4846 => 8.4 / 3.7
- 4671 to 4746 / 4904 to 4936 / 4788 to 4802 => 1.4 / 3.24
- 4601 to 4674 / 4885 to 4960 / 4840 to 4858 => 0.8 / 3.68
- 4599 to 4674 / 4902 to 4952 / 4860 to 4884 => -4.0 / 3.63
